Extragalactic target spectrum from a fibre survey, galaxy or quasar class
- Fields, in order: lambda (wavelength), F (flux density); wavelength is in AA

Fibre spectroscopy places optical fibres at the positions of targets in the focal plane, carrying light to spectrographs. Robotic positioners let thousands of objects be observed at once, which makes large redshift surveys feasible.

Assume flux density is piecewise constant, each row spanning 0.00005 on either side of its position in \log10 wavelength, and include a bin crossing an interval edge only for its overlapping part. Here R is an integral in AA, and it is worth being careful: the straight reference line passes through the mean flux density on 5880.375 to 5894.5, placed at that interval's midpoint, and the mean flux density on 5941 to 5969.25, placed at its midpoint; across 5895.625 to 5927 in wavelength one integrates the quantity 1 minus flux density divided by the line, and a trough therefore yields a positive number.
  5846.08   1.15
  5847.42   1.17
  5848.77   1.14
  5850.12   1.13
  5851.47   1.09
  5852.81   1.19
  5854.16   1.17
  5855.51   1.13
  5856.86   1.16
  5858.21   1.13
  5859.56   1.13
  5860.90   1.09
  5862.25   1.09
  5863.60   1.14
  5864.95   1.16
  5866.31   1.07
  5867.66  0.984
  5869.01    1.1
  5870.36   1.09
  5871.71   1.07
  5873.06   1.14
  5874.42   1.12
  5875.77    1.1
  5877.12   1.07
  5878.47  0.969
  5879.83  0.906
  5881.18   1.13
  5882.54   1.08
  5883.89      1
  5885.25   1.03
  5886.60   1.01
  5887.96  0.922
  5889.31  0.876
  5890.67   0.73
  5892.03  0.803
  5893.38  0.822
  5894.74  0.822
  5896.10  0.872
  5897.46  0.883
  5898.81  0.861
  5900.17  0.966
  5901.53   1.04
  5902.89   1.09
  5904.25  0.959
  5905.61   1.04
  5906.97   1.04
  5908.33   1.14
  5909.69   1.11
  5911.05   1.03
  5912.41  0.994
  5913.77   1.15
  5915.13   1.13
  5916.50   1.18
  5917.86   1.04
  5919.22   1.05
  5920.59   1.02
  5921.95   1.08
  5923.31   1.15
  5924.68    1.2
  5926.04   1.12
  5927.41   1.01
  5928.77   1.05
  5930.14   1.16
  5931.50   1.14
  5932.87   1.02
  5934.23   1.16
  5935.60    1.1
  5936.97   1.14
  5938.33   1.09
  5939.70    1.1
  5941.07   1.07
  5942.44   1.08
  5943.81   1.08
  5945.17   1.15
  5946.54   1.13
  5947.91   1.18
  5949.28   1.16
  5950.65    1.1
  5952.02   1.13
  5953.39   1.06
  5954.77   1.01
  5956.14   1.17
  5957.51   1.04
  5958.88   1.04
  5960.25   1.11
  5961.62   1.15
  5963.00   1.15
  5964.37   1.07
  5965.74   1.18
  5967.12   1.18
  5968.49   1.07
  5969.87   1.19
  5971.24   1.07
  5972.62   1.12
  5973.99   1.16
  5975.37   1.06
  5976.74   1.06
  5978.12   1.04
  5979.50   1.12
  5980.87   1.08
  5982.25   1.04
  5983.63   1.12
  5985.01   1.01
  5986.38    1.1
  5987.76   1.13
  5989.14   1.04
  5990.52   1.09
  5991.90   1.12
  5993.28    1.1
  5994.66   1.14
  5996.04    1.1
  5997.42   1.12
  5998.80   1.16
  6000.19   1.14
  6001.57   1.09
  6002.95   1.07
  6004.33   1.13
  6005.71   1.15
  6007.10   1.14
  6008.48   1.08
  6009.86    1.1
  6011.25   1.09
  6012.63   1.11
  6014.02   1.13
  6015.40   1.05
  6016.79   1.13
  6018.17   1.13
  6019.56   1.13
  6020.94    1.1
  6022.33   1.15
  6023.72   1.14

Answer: -1.63 AA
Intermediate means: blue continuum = 0.936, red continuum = 1.11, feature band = 1.05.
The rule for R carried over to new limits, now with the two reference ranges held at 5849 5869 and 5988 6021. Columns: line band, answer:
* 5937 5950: 0.0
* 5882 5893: 1.9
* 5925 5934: 0.2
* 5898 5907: 1.0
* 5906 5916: 0.3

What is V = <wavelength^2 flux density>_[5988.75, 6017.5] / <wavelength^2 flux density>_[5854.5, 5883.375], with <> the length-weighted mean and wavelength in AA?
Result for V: 1.07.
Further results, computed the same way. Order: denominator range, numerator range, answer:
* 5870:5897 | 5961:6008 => 1.18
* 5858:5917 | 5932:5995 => 1.11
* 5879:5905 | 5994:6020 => 1.24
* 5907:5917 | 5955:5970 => 1.03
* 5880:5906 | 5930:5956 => 1.20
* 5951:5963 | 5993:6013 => 1.04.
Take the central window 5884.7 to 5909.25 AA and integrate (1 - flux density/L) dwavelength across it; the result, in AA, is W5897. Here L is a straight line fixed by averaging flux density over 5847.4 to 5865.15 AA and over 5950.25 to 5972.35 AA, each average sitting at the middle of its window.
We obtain 4.02 AA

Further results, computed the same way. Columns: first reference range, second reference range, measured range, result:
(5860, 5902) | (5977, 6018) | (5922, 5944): -1.3 AA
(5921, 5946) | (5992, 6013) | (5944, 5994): 0.3 AA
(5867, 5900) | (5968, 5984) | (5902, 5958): -3.2 AA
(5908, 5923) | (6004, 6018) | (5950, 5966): 0.0 AA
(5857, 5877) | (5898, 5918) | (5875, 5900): 3.2 AA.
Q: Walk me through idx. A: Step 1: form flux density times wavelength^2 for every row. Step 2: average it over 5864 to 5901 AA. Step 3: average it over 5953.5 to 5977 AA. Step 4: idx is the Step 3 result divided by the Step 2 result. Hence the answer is 1.16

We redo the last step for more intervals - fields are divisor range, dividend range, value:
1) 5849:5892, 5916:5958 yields 1.06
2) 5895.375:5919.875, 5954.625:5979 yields 1.09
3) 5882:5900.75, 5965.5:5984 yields 1.26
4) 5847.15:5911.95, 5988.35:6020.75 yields 1.12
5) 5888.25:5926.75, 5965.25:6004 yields 1.12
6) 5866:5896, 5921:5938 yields 1.14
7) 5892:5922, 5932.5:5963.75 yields 1.11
